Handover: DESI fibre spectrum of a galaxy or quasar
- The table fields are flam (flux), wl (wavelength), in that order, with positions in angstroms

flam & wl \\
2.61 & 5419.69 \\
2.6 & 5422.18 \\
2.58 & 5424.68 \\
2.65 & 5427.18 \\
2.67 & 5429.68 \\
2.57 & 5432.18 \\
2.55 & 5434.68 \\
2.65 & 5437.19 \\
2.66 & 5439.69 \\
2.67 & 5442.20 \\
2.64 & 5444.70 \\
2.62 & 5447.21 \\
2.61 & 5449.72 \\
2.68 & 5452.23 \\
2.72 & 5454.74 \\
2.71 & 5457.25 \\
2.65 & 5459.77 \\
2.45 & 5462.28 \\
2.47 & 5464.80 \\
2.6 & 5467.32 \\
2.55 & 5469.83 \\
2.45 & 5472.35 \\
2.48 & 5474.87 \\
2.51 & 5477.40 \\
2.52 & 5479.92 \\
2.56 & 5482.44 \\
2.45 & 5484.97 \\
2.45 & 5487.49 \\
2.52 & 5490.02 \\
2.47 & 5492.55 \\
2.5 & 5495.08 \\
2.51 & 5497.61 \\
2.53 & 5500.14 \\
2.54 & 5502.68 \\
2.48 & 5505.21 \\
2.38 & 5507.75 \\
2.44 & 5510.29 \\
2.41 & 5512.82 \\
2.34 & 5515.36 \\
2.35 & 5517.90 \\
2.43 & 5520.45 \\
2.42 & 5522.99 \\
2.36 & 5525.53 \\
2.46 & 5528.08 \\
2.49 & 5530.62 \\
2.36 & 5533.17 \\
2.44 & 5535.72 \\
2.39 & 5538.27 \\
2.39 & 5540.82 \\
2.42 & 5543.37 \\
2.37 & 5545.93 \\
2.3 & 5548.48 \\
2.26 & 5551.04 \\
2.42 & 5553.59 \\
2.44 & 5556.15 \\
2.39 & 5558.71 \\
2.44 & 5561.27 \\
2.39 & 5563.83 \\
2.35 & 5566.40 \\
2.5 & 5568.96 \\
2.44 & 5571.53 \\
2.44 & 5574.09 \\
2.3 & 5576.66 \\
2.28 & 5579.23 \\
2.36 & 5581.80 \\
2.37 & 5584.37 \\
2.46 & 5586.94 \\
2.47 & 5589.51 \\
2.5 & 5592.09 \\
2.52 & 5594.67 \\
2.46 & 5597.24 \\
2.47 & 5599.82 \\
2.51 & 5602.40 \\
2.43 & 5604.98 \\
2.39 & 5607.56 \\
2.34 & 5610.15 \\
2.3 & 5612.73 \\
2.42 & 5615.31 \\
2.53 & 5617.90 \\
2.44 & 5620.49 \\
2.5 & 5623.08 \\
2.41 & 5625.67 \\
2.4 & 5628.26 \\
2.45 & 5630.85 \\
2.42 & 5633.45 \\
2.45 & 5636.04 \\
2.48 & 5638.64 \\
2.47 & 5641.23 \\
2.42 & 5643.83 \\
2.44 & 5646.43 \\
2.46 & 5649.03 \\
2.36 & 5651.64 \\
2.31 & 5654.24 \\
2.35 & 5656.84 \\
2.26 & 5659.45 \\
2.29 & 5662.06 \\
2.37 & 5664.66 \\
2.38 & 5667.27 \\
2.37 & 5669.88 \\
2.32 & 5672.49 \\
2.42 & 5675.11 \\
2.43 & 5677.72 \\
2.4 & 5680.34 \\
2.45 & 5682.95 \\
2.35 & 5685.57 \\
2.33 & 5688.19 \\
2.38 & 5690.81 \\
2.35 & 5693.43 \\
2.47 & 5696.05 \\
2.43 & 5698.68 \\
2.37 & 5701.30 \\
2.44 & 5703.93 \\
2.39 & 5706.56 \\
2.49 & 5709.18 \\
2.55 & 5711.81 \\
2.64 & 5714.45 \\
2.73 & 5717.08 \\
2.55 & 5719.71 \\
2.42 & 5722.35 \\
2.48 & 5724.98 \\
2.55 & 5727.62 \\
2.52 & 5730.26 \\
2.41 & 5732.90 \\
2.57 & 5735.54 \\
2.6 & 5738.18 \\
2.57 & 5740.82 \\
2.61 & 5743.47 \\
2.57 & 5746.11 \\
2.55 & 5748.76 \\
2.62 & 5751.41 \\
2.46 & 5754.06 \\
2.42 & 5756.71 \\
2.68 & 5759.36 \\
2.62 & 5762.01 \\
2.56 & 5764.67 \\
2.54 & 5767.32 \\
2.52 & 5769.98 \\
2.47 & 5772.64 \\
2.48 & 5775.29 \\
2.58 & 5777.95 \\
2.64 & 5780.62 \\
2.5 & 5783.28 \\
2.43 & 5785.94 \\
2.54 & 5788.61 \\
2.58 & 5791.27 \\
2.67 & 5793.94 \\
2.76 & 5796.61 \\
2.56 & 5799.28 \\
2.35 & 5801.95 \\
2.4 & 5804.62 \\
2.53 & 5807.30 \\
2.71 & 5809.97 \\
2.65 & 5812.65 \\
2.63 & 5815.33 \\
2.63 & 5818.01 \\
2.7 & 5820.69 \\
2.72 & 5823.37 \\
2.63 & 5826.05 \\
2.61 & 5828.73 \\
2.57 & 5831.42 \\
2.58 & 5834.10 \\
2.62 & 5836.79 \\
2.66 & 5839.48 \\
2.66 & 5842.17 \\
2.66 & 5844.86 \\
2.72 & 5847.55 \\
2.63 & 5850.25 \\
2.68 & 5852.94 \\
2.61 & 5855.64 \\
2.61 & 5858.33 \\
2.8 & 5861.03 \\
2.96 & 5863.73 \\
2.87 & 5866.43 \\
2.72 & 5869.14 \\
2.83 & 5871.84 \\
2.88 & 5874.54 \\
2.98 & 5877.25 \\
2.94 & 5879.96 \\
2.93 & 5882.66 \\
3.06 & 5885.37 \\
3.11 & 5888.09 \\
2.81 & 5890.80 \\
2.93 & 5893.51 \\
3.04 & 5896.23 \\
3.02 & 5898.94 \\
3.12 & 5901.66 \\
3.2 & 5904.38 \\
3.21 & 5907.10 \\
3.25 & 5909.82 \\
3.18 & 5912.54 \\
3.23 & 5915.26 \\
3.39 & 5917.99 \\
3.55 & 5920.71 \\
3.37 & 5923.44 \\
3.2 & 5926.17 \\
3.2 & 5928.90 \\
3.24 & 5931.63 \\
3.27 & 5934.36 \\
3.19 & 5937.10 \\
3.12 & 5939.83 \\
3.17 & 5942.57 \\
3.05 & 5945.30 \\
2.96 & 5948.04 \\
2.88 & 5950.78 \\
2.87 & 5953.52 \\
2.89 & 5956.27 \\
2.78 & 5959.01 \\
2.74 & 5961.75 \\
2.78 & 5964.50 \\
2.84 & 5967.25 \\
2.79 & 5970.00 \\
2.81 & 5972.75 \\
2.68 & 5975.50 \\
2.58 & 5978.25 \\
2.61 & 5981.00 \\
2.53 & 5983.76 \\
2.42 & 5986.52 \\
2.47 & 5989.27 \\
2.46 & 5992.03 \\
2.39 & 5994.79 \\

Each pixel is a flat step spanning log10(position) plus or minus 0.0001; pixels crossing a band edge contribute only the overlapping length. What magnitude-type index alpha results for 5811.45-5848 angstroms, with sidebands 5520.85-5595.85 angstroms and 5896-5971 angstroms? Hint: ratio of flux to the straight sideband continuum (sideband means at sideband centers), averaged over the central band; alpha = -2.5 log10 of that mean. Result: 0.10 mag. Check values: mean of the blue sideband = 2.4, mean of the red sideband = 3.09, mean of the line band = 2.64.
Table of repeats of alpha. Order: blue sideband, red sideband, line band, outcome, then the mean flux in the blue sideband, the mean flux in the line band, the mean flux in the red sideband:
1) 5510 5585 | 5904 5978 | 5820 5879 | 0.073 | 2.39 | 2.72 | 3.06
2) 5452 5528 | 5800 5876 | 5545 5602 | 0.056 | 2.49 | 2.41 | 2.66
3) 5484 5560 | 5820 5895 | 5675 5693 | 0.087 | 2.42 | 2.39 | 2.77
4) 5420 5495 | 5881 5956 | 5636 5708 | 0.184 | 2.58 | 2.39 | 3.13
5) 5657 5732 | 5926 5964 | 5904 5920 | -0.108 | 2.43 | 3.26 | 3.03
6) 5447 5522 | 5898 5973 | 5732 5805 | 0.130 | 2.51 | 2.55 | 3.09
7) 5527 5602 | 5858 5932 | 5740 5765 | 0.088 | 2.41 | 2.57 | 3.06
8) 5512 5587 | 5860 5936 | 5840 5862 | 0.123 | 2.39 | 2.67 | 3.08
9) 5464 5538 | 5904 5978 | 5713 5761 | 0.093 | 2.46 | 2.55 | 3.06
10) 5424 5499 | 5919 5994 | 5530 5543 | 0.091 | 2.57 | 2.41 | 2.9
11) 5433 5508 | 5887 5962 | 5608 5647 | 0.133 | 2.55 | 2.43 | 3.11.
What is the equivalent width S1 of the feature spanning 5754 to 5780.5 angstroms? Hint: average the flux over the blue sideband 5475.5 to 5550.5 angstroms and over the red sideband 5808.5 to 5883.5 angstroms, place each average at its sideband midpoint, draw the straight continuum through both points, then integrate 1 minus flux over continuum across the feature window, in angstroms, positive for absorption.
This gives 1.12 angstroms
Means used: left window 2.44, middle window 2.54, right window 2.72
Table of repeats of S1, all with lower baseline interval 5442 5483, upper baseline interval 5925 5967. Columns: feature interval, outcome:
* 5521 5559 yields 3.66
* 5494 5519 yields 1.64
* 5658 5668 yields 1.59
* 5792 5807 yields 1.75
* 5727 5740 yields 1.35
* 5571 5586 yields 1.80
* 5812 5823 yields 0.92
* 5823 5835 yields 1.22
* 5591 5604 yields 1.02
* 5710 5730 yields 1.82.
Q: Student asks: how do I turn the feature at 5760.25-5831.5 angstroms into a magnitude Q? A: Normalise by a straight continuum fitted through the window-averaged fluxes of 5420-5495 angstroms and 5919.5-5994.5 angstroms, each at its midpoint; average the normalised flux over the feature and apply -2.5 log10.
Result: 0.09 mag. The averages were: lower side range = 2.58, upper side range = 2.9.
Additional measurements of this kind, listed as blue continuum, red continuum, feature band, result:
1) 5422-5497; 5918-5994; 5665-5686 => 0.14 mag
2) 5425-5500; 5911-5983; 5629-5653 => 0.12 mag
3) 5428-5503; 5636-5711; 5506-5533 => 0.05 mag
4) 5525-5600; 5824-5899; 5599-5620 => 0.02 mag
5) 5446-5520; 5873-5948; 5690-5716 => 0.16 mag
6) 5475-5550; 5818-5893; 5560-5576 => 0.03 mag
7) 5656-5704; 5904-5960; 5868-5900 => 0.02 mag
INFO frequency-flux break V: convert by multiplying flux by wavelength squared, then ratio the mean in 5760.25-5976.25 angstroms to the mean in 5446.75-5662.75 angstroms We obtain 1.3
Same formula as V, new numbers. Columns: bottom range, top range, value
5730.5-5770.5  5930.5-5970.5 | 1.25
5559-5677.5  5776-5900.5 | 1.22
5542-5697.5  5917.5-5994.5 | 1.36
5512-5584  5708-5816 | 1.15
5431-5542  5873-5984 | 1.40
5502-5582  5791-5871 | 1.22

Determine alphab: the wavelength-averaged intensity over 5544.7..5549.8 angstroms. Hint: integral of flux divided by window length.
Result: 2.33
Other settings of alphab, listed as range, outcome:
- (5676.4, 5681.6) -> 2.41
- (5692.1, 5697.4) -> 2.41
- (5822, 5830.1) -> 2.65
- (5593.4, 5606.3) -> 2.48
